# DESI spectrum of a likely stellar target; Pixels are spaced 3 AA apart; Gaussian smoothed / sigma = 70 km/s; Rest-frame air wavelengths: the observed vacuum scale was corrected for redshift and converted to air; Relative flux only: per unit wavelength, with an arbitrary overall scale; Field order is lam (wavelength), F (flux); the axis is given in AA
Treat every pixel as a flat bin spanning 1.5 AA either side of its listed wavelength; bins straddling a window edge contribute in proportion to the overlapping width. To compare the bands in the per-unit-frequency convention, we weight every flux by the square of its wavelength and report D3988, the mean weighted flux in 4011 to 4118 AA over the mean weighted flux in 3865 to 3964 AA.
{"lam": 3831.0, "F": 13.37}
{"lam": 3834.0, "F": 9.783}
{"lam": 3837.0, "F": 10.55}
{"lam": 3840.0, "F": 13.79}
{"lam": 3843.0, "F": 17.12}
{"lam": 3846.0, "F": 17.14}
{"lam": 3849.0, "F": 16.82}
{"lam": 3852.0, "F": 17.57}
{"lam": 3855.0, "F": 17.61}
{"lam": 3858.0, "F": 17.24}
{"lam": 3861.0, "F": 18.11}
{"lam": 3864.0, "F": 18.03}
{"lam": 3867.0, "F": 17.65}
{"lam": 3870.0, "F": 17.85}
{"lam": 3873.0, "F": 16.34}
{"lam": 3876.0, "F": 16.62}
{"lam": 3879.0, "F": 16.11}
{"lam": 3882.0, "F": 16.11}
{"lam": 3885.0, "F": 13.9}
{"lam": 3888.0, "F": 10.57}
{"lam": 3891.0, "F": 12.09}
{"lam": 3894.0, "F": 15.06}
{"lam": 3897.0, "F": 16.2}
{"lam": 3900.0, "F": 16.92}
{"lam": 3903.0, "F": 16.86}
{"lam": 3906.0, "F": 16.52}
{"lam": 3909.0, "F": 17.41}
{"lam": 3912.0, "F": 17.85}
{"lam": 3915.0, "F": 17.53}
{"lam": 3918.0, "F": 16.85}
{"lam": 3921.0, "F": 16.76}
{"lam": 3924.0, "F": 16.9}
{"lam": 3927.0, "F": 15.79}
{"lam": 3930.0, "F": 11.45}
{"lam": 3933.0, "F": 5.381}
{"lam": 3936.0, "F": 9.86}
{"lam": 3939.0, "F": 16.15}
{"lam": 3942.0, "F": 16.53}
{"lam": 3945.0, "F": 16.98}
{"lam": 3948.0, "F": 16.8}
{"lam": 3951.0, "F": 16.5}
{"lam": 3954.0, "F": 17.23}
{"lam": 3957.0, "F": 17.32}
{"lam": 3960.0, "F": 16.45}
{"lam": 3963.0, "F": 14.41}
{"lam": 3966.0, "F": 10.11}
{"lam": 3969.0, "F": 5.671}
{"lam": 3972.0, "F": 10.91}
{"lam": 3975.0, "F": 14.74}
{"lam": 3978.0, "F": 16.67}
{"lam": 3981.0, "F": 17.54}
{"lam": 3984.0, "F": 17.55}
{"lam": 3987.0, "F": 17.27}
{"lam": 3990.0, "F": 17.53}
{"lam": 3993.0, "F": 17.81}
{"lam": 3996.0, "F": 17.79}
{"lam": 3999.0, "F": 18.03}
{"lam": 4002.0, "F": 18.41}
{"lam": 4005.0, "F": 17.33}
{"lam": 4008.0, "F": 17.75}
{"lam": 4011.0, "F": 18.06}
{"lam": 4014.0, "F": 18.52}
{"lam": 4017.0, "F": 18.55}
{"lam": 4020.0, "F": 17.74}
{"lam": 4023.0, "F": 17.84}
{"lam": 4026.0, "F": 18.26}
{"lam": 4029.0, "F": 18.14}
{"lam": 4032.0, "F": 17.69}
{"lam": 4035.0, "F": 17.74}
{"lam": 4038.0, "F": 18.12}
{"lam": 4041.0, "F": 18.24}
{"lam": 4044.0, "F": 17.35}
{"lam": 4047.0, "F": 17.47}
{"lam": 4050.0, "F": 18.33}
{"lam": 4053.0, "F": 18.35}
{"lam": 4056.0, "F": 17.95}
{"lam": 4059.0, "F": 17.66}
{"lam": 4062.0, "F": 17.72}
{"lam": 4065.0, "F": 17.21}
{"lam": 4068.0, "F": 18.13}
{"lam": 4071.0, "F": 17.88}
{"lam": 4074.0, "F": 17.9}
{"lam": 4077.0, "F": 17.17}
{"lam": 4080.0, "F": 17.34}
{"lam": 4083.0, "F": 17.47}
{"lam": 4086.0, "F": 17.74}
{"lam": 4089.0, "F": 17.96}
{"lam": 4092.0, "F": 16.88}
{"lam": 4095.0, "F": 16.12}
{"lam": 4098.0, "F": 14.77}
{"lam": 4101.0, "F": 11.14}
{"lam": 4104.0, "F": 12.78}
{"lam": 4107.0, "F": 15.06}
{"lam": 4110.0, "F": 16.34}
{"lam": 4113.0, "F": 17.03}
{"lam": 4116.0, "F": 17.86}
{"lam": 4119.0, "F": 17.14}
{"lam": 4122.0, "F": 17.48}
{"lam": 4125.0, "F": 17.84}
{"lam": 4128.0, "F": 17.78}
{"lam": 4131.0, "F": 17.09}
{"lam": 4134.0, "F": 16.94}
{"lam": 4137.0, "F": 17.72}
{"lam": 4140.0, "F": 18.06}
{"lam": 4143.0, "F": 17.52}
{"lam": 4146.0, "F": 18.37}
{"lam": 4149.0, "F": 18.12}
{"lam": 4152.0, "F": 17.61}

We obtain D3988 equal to 1.19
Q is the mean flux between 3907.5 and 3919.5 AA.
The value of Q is 17.4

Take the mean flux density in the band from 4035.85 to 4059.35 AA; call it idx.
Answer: 17.9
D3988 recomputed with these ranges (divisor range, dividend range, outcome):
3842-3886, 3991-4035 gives 1.14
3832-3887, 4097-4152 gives 1.19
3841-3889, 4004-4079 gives 1.18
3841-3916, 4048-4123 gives 1.14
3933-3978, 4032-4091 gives 1.33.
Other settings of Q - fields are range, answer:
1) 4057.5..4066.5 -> 17.5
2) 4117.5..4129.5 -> 17.6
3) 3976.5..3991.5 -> 17.3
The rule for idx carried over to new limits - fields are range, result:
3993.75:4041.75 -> 18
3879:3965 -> 15.3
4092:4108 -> 14.2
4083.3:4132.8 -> 16.3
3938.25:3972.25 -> 14.7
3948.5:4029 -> 16.4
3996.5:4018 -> 18.1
